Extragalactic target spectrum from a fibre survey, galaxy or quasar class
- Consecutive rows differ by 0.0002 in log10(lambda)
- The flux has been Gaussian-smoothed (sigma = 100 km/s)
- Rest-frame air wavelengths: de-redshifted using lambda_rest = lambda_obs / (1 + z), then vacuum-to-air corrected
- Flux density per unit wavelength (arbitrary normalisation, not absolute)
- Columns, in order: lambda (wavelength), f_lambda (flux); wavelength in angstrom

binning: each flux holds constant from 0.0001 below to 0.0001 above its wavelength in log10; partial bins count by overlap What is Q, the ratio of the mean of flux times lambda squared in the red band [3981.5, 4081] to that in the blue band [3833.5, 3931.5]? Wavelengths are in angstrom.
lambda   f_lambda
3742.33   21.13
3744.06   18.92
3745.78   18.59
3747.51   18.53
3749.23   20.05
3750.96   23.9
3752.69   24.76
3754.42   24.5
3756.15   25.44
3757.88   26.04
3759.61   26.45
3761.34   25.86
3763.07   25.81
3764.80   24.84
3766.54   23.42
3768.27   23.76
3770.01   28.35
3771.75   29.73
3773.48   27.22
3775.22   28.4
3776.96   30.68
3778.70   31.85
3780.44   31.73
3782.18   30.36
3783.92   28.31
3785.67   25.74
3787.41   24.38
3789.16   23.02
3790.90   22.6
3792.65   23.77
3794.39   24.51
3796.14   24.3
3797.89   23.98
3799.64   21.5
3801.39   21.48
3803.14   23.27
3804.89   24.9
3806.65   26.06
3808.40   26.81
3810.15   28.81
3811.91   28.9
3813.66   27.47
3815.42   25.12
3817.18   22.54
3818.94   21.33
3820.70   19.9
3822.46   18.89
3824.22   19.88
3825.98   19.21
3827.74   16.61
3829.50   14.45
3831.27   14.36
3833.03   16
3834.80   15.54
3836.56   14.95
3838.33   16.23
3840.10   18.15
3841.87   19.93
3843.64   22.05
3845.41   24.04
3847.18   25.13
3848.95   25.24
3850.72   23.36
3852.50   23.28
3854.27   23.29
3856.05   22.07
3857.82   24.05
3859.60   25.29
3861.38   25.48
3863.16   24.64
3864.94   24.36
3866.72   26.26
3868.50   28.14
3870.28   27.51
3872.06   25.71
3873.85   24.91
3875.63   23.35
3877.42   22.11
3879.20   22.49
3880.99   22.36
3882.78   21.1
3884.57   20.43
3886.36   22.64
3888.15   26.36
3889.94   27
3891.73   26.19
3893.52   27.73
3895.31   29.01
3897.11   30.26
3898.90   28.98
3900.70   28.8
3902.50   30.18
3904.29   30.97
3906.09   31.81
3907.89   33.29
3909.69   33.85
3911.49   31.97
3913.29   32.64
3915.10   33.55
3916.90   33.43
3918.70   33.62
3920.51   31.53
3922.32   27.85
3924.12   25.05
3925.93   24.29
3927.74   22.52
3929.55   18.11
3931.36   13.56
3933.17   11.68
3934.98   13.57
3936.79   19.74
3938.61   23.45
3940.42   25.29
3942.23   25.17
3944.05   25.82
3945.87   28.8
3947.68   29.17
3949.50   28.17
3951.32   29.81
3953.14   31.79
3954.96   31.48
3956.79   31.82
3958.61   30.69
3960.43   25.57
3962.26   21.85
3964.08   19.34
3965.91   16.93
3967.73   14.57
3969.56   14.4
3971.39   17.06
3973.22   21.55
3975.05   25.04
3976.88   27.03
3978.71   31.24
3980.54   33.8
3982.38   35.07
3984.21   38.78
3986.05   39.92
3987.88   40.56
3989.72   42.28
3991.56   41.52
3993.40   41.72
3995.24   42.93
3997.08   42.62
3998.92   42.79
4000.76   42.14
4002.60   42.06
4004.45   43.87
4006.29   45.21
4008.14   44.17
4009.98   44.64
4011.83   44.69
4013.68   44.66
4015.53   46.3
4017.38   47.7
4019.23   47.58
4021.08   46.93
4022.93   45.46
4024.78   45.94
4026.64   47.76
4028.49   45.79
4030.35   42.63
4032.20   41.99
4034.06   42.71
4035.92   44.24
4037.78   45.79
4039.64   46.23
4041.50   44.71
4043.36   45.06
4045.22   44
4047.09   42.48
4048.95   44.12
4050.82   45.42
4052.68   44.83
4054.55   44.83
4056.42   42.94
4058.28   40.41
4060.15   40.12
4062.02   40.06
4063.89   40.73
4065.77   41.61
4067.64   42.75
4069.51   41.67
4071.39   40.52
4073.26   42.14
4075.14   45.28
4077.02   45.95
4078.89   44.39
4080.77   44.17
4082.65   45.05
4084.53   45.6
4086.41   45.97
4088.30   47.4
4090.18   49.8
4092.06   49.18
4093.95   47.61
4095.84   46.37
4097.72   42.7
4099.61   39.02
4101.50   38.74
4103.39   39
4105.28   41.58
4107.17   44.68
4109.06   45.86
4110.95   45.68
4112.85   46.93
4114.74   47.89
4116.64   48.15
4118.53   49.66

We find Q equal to 1.8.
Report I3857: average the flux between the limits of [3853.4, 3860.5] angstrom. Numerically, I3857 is 23.7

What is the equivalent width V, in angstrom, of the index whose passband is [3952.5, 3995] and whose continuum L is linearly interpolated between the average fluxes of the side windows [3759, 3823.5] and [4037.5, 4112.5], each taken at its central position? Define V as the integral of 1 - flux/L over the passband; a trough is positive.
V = 9.0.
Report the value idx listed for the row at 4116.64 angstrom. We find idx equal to 48.15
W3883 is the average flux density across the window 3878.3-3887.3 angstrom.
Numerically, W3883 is 21.8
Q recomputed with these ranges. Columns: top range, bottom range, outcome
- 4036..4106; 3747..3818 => 1.98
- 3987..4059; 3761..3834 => 2.05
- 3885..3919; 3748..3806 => 1.25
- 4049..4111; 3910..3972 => 1.88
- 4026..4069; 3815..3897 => 2.13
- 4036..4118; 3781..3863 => 2.23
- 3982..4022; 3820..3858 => 2.37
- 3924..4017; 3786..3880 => 1.47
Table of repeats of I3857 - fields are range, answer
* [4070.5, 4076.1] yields 42.7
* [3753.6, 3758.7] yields 25.3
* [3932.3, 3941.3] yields 18.8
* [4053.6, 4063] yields 41.7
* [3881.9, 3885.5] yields 20.8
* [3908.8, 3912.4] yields 32.9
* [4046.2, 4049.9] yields 43.3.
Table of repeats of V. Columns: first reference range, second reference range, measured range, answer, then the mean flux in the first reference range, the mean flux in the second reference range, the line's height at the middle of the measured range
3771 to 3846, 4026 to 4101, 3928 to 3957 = 8.7 angstrom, 23.2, 44.1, 34.2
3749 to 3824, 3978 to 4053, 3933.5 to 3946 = 5.1 angstrom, 25.4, 43.3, 37.3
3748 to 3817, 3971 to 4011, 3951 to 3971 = 6.7 angstrom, 25.8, 37.9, 36.1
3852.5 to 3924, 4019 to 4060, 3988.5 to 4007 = -1.4 angstrom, 27.3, 44.5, 39.7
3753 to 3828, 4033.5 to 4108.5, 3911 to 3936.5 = 6.7 angstrom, 25.1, 43.8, 34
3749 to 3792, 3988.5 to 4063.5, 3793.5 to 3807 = 2.3 angstrom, 26.4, 44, 28.4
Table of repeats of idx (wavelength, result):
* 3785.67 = 25.74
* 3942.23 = 25.17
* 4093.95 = 47.61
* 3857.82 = 24.05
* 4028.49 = 45.79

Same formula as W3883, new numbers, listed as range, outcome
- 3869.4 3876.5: 25.4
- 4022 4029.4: 46.3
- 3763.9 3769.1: 24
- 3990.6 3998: 42.2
